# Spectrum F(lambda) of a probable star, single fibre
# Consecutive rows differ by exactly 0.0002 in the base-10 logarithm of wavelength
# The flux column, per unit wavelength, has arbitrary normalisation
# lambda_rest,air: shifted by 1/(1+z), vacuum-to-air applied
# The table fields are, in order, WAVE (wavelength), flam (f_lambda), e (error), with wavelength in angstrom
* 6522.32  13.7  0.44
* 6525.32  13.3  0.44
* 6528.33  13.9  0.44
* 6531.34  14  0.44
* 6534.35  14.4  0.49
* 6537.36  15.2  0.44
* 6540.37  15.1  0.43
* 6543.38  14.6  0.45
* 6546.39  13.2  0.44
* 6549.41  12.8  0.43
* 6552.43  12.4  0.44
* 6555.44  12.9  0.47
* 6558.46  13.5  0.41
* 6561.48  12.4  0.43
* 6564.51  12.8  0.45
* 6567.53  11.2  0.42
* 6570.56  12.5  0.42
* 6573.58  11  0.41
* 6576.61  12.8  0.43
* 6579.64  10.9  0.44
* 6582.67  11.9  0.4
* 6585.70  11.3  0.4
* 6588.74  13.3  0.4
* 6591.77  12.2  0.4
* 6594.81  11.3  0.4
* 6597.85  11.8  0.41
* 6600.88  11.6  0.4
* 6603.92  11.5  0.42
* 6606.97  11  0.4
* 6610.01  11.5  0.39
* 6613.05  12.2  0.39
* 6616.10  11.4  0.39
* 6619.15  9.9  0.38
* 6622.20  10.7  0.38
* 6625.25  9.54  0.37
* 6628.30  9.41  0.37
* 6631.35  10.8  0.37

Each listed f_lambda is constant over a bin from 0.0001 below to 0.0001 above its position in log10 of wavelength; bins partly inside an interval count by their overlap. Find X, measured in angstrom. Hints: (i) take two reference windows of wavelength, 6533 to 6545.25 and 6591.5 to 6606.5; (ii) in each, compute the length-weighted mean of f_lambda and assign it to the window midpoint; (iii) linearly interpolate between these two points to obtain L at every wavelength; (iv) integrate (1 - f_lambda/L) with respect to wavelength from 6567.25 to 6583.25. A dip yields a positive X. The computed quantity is 1.4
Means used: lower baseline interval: 14.8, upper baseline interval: 11.6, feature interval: 11.7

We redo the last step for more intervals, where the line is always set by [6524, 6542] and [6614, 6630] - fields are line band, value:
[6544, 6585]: 1.7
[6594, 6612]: -0.6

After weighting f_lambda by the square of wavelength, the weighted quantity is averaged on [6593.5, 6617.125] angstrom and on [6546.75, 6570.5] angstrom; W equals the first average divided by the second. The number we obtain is 0.93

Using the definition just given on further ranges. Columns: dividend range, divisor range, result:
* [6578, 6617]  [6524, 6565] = 0.87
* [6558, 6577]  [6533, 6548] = 0.85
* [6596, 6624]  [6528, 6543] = 0.79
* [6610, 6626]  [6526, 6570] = 0.83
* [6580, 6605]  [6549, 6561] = 0.93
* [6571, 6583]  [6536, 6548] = 0.82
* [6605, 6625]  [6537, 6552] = 0.81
